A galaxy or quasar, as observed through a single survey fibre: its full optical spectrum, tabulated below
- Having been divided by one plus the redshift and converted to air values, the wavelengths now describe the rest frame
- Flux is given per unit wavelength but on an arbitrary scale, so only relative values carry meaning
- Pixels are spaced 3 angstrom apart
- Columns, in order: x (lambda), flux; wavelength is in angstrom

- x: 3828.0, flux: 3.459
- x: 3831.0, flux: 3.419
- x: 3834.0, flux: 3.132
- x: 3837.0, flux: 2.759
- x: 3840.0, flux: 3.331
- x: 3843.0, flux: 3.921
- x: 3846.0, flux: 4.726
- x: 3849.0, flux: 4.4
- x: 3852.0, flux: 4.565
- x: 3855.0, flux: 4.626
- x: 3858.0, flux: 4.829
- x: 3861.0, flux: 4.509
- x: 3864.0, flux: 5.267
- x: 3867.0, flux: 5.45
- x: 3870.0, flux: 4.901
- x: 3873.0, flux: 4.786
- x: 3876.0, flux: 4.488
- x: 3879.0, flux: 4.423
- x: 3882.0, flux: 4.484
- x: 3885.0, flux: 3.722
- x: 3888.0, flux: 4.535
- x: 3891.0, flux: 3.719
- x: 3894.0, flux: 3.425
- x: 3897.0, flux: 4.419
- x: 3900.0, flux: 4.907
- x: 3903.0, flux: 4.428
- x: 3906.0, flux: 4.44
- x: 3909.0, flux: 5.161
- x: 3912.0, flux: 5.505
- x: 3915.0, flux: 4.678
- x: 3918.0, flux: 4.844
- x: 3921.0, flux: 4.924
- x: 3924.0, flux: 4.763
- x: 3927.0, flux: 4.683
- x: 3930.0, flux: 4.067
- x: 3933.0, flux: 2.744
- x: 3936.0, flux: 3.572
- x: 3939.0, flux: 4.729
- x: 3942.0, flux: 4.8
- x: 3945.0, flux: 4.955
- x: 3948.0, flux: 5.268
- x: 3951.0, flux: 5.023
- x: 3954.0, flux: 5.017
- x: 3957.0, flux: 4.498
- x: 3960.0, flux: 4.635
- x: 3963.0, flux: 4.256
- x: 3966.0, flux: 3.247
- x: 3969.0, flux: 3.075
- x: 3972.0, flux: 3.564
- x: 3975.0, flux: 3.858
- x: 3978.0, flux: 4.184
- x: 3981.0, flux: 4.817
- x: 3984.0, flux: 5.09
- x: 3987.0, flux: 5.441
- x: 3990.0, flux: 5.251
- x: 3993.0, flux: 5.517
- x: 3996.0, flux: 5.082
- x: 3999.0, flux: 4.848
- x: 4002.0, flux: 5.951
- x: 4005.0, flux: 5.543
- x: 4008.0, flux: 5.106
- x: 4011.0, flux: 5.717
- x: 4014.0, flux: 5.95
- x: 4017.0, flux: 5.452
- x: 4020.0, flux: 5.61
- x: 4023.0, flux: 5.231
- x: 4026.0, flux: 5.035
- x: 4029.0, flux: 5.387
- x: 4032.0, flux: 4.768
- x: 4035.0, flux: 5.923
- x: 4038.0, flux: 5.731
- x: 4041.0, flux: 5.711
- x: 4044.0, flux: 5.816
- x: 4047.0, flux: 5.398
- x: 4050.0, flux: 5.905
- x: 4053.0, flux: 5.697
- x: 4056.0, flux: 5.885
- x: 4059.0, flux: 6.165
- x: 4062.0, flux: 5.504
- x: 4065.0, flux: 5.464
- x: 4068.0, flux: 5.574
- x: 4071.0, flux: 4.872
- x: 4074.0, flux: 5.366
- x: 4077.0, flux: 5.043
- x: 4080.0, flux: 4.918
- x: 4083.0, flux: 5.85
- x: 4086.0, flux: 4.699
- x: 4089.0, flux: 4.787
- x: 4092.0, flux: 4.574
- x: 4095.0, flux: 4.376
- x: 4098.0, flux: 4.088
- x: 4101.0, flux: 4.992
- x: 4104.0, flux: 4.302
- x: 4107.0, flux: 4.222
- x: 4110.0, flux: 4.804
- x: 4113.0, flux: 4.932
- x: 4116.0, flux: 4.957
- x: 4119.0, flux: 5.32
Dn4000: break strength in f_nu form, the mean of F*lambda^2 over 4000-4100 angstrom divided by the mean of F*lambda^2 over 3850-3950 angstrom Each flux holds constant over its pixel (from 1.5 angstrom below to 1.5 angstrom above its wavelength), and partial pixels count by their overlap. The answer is 1.27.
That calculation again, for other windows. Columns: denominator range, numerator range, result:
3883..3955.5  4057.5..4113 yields 1.20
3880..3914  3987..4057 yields 1.32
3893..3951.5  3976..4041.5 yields 1.22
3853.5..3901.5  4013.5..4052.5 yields 1.32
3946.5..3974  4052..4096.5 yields 1.30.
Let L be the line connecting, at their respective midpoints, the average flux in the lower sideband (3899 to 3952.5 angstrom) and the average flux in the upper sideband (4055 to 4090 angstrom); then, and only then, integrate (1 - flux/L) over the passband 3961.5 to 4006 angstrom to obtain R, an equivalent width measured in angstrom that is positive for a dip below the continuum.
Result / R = 2.59 angstrom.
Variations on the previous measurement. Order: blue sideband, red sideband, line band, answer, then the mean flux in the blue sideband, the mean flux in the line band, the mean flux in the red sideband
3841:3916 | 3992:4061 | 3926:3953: 2.9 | 4.56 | 4.43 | 5.54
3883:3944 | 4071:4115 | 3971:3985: 0.8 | 4.41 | 4.3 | 4.79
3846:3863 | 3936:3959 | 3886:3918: 1.3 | 4.62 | 4.52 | 4.81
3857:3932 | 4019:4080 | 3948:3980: 5.1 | 4.6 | 4.2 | 5.49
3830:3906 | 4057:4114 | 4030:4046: -2.5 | 4.3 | 5.58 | 4.98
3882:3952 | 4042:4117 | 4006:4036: -3.1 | 4.49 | 5.41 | 5.13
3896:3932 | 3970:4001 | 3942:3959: -0.7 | 4.71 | 4.93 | 4.76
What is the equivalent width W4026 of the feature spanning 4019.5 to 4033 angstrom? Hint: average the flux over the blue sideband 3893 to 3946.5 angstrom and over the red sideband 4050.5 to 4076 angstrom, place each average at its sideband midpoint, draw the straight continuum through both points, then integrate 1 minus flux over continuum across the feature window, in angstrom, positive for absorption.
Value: 0.3 angstrom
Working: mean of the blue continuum 4.51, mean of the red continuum 5.57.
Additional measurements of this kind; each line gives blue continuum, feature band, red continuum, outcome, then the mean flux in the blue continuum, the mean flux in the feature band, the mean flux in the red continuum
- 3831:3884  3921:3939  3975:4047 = 2.6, 4.35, 4.11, 5.32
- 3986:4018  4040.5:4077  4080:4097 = -3.9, 5.44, 5.59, 4.84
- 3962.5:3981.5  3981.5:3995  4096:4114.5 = -4.9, 3.79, 5.28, 4.55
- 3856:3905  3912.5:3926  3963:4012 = -0.7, 4.52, 4.85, 4.74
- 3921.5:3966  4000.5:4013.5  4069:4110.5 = -2.8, 4.47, 5.61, 4.79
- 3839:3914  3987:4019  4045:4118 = -3.7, 4.53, 5.44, 5.11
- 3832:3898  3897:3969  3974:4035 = 2.9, 4.28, 4.54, 5.22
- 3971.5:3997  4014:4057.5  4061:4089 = -4.4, 4.8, 5.55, 5.22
